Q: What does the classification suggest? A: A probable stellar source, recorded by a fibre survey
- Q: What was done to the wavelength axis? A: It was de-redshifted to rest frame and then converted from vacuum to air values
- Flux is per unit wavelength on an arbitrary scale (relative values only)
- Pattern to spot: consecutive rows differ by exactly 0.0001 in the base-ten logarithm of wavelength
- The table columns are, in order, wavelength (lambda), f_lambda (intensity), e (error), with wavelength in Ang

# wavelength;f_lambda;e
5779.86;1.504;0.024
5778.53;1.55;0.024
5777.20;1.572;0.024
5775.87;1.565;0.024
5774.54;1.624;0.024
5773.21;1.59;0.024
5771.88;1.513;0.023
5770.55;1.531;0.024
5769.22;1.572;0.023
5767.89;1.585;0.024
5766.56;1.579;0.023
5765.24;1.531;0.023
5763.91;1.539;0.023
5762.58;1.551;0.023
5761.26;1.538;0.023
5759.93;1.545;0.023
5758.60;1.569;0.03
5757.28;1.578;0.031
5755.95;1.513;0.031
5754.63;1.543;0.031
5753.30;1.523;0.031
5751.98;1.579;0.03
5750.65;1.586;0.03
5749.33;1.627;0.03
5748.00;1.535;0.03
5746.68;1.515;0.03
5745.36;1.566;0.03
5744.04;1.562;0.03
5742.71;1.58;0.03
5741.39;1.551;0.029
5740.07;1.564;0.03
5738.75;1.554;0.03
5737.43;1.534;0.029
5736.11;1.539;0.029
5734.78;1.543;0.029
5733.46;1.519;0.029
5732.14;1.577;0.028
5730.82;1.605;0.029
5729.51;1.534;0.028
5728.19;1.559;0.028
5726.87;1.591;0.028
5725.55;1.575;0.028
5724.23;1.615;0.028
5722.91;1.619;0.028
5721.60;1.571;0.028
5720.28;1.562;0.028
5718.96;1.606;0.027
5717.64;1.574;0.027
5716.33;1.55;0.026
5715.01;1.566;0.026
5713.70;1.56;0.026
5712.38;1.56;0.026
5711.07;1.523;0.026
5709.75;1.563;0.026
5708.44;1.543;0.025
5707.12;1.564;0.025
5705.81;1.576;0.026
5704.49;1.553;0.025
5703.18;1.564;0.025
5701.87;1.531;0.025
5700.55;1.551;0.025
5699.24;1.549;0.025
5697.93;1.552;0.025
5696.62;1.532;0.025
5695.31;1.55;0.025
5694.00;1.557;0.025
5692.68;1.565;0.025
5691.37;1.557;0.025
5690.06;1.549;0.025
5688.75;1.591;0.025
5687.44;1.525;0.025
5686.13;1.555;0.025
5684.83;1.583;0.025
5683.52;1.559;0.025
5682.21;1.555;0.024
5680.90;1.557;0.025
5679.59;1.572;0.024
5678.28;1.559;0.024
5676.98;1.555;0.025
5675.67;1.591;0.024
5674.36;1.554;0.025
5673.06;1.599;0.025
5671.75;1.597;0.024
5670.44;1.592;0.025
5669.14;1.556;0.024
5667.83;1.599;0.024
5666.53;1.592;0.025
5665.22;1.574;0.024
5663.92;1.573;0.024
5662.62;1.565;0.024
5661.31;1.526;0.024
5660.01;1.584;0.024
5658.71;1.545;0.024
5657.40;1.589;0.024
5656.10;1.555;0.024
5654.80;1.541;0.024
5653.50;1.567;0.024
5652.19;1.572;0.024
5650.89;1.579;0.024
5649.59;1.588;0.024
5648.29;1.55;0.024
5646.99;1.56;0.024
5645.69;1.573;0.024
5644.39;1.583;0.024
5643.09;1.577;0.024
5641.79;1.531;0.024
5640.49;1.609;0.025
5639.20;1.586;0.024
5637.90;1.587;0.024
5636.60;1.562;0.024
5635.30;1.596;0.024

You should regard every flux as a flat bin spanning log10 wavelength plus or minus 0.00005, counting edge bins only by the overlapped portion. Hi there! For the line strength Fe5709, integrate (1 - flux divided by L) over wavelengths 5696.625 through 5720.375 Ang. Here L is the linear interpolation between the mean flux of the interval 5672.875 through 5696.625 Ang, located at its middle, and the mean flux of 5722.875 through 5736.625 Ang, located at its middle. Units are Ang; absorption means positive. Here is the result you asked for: 0.11 Ang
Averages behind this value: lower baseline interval 1.56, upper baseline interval 1.57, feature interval 1.56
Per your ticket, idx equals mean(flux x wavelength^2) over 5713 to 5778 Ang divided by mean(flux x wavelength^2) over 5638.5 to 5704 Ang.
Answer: 1.02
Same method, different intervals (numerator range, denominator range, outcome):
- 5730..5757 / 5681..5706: 1.02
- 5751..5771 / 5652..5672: 1.02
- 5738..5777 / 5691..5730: 1.01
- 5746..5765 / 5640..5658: 1.03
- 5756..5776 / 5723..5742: 1.01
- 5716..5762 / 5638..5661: 1.03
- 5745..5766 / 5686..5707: 1.02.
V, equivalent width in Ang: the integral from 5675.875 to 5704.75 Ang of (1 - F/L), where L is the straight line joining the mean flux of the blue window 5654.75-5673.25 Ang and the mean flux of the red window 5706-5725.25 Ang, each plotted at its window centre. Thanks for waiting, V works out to 0.28 Ang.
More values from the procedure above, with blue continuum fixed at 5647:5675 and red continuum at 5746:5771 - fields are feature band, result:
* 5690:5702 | 0.1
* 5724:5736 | 0.0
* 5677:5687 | 0.0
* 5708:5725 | -0.1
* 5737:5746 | 0.0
